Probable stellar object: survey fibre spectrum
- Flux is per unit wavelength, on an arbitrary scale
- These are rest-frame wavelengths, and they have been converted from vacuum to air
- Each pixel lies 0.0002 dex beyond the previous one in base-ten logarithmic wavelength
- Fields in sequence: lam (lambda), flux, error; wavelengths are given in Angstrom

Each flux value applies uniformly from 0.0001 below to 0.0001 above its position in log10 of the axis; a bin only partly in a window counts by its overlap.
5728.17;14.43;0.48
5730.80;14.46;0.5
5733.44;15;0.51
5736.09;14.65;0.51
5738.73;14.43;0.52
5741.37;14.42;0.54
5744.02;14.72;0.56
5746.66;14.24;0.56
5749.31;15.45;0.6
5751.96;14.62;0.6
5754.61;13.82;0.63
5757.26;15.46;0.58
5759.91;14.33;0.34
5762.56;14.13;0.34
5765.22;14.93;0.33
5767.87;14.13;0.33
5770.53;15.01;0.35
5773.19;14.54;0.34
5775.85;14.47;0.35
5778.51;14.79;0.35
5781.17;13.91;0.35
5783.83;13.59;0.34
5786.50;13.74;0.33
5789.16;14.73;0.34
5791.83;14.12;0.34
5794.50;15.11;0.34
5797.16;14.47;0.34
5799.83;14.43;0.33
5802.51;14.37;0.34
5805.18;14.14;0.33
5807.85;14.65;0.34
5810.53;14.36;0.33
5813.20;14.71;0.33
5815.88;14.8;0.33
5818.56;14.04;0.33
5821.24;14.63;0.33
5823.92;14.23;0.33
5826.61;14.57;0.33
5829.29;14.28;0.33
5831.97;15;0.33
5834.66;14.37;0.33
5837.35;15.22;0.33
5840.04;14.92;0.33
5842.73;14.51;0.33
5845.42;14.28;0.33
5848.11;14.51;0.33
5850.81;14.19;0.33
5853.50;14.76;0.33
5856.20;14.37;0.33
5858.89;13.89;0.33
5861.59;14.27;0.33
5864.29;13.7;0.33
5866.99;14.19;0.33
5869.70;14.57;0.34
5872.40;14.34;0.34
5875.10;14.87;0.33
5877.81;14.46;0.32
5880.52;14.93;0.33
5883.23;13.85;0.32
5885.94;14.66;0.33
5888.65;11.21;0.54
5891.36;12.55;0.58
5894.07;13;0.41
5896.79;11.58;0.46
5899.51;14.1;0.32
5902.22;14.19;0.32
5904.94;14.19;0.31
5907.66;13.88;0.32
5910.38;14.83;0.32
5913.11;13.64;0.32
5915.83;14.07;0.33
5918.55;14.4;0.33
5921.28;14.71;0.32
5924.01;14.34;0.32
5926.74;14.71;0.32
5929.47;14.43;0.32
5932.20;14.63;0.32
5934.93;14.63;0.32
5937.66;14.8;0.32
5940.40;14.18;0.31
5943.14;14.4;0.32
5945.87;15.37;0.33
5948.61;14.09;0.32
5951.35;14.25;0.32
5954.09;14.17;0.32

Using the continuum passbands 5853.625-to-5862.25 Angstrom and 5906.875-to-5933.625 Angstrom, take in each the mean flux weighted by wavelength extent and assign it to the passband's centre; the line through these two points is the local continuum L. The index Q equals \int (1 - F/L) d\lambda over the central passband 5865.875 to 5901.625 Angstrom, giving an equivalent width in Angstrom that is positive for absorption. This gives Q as 1.5 Angstrom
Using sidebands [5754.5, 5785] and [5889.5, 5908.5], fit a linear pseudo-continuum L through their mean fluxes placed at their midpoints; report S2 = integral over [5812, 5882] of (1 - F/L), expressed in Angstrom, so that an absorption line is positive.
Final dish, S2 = -3.7 Angstrom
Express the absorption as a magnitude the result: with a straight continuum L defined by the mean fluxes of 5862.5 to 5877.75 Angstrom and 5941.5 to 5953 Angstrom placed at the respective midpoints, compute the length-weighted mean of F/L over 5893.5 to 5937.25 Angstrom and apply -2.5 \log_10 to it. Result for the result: 0.02 mag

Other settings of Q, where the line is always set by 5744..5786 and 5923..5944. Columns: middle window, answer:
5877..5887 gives 0.0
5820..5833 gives 0.0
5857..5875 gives 0.4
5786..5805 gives 0.1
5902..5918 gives 0.4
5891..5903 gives 1.2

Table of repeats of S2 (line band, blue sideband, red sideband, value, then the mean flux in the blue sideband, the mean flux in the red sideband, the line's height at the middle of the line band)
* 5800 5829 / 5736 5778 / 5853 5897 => -0.4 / 14.6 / 13.9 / 14.2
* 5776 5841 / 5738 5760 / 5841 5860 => 0.1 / 14.6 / 14.4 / 14.5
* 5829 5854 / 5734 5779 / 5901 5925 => -0.4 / 14.6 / 14.2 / 14.4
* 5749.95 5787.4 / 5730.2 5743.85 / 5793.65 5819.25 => 0.4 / 14.6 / 14.5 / 14.6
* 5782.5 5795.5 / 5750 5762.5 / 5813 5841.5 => 0.3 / 14.6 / 14.6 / 14.6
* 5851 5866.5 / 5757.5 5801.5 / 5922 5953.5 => 0.3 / 14.4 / 14.5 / 14.5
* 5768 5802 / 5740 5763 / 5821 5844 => 0.5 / 14.6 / 14.6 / 14.6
